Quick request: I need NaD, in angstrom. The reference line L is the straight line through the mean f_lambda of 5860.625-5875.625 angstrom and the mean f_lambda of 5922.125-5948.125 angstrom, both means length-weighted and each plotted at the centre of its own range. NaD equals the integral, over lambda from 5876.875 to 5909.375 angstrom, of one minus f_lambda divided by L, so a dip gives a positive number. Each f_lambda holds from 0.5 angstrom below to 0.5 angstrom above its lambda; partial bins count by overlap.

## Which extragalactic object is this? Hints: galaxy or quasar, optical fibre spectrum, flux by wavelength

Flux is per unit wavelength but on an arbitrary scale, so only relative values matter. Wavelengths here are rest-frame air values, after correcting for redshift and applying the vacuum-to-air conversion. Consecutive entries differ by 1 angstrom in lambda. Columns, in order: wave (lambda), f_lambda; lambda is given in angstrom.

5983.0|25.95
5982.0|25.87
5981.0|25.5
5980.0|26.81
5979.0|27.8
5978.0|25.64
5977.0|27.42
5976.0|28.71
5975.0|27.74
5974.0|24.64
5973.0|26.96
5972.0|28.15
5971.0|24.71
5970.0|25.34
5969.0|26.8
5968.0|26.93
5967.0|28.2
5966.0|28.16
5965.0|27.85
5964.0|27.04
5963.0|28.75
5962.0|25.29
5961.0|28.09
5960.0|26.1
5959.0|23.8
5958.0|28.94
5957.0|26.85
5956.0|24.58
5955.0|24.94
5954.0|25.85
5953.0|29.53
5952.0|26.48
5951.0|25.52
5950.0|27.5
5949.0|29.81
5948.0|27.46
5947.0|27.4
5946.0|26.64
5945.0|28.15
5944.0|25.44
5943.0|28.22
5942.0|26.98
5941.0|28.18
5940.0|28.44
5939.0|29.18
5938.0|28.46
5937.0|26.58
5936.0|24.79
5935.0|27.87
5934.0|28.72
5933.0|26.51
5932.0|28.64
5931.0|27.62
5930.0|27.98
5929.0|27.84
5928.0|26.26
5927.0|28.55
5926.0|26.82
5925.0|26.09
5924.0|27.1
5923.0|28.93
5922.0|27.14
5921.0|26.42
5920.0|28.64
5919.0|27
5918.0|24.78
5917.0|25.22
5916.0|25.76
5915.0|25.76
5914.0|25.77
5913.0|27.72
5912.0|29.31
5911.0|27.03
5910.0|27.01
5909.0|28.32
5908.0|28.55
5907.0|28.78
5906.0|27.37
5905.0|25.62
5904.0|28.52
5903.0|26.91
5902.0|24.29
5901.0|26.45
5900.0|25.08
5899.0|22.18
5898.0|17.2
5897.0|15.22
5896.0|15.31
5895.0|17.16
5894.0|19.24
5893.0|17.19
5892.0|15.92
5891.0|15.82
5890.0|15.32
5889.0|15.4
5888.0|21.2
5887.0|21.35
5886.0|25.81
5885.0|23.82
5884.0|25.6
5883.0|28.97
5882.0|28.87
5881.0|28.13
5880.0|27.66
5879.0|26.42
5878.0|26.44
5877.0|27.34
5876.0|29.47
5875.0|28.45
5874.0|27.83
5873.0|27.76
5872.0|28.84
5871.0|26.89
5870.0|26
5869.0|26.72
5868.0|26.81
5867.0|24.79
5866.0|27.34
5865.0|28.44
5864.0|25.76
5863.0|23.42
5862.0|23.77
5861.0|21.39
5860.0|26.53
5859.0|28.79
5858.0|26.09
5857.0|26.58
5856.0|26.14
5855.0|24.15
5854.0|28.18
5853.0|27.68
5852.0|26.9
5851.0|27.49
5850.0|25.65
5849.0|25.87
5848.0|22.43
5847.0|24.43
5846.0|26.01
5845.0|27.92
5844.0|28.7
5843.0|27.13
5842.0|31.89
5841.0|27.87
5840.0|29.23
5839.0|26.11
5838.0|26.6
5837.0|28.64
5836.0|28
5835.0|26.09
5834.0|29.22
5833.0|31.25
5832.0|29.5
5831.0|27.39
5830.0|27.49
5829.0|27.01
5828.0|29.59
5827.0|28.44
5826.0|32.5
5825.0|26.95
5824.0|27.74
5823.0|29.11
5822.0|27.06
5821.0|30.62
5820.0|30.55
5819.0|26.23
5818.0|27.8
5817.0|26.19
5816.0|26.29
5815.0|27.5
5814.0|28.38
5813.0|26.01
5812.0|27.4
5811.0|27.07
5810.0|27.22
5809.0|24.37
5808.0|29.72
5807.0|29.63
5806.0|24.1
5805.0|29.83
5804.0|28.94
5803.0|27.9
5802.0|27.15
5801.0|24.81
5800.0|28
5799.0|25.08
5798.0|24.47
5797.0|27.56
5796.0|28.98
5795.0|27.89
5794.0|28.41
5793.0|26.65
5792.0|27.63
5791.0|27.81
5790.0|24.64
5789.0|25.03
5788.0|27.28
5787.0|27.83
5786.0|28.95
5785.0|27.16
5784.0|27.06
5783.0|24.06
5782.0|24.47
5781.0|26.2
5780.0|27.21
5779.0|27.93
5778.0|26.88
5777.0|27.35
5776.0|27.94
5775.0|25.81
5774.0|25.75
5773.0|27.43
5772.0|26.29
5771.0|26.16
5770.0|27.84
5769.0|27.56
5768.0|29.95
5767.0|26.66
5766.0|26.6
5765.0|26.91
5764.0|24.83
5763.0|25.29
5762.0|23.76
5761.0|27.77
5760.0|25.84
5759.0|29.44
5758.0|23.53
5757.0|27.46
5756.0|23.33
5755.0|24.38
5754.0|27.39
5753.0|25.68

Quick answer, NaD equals 4.35 angstrom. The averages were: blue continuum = 26.3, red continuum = 27.5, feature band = 23.2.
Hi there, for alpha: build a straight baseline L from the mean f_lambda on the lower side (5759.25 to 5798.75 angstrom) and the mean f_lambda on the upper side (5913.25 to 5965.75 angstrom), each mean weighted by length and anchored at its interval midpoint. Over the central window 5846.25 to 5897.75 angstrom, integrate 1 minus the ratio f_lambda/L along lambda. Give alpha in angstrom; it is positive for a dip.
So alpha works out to 4.8 angstrom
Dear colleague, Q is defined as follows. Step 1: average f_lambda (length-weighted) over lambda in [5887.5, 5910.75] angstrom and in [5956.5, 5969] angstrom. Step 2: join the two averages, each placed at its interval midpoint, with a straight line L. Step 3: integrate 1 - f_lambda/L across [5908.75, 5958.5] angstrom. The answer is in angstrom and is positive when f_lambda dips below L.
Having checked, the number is -5.0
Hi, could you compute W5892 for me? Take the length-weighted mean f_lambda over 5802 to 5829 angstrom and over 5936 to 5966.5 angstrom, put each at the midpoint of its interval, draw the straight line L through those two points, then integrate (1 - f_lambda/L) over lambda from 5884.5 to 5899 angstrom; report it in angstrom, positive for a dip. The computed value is 4.8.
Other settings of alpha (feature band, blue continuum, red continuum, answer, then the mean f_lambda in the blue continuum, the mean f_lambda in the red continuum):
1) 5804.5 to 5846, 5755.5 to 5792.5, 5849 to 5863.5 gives -2.97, 26.6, 25.9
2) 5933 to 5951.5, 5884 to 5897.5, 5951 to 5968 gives -2.02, 18.6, 26.9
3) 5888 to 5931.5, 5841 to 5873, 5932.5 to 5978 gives 3.91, 26.5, 27.1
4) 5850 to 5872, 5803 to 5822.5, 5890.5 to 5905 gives -2.40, 27.6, 20.6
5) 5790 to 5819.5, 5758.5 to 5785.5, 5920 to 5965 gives -0.42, 26.7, 27.2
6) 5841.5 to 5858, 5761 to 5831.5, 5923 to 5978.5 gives 0.31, 27.2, 27.1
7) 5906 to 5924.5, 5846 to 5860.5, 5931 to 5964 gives -0.23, 26.2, 27.2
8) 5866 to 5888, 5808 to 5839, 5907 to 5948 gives 0.70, 27.9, 27.3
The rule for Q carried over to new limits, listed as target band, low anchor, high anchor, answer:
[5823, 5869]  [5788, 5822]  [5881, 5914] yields -2.9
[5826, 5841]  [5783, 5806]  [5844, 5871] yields -1.1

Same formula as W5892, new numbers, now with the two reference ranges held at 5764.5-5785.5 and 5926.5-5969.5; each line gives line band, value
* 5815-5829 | -0.7 angstrom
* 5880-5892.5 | 2.2 angstrom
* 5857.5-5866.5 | 0.4 angstrom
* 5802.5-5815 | -0.3 angstrom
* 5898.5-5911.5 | 0.3 angstrom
